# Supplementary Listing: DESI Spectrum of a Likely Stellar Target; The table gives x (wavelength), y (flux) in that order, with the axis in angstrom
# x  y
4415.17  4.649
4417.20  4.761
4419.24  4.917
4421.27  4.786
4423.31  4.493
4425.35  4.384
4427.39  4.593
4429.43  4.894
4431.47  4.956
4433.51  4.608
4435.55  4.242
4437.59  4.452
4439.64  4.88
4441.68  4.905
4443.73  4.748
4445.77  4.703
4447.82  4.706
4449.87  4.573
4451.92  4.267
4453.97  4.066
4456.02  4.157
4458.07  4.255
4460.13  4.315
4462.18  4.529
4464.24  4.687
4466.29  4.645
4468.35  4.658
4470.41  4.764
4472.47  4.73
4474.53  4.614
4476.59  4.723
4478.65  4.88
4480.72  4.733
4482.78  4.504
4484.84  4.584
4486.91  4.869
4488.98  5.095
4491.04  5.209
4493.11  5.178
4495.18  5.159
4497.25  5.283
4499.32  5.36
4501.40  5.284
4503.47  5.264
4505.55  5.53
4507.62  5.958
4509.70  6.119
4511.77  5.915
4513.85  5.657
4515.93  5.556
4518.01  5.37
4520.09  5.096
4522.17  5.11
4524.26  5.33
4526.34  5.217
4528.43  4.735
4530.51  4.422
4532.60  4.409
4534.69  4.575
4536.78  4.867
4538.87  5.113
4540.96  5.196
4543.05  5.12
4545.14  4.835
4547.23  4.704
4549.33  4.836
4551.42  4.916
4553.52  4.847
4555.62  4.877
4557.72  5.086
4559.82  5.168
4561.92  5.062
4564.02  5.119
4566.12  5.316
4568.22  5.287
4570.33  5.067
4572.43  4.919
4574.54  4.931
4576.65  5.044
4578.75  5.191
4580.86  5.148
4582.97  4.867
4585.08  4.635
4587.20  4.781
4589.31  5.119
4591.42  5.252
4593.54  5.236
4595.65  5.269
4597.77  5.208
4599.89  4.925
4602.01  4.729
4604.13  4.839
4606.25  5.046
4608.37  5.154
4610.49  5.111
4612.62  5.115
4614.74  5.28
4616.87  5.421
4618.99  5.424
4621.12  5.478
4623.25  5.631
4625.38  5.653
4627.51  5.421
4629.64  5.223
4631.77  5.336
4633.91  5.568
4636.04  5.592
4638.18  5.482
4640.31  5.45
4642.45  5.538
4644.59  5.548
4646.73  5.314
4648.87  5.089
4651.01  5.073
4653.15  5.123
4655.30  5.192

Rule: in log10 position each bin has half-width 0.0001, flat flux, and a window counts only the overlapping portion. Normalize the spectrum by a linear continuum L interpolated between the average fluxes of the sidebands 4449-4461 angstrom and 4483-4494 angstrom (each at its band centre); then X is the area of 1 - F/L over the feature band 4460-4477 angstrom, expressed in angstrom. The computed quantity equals -0.4 angstrom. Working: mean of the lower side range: 4.27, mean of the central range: 4.64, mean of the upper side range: 4.95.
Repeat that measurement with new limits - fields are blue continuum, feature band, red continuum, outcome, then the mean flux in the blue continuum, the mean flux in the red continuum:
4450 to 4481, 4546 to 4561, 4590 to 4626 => 0.1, 4.53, 5.22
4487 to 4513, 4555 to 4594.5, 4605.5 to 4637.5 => 2.4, 5.43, 5.37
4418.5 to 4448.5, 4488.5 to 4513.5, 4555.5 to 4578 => -2.9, 4.68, 5.09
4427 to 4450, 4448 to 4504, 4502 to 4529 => 3.6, 4.7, 5.46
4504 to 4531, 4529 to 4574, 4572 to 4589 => 1.9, 5.4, 4.95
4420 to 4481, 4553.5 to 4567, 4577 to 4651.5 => -0.2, 4.6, 5.23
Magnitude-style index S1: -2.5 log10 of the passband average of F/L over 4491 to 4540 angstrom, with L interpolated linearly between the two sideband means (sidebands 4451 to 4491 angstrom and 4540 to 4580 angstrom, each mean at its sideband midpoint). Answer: -0.09 mag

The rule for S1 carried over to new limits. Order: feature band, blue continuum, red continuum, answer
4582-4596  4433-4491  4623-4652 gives 0.04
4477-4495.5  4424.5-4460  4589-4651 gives -0.04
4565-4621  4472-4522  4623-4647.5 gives 0.06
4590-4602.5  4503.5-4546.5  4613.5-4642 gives 0.05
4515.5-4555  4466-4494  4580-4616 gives -0.01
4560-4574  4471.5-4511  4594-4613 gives -0.01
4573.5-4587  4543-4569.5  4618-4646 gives 0.04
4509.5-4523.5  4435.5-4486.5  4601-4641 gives -0.14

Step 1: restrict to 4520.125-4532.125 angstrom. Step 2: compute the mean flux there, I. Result 4.95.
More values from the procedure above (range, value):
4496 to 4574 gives 5.15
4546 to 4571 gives 5.02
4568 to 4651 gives 5.21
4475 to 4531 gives 5.19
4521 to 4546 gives 4.91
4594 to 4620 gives 5.13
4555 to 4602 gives 5.06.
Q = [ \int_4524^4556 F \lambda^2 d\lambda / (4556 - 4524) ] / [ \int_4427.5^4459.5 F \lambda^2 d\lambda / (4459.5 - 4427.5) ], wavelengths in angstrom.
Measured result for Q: 1.11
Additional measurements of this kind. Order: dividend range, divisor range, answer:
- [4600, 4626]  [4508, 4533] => 1.03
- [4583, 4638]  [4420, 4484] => 1.22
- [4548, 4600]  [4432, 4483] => 1.16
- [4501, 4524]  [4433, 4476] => 1.25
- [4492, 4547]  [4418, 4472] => 1.17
